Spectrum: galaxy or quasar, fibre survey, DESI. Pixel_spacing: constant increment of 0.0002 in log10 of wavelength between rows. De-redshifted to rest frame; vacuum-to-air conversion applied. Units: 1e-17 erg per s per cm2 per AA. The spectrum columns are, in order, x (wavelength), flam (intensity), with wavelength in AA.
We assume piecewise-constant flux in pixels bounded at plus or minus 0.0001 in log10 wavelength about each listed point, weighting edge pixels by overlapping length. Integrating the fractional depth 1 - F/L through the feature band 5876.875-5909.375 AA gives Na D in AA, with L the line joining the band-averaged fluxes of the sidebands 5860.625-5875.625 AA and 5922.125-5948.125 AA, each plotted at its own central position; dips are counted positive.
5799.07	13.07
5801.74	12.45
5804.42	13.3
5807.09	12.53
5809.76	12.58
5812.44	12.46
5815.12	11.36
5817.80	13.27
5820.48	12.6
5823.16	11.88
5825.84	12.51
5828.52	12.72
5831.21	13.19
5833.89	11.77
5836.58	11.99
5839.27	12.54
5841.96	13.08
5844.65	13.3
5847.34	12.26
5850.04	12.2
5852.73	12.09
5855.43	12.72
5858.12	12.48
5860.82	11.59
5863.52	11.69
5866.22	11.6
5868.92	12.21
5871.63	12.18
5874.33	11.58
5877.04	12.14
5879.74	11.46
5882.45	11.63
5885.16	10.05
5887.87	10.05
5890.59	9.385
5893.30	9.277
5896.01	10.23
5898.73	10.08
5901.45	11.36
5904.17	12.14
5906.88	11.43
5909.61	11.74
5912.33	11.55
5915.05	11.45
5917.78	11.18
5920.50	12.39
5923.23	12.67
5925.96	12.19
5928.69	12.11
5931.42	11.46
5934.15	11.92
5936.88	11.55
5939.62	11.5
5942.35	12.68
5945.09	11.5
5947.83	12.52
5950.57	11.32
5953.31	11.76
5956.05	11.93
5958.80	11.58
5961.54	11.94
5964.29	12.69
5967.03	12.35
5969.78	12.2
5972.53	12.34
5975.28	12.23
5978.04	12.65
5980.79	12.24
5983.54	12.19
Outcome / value 3.10 AA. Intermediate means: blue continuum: 11.8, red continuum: 12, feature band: 10.8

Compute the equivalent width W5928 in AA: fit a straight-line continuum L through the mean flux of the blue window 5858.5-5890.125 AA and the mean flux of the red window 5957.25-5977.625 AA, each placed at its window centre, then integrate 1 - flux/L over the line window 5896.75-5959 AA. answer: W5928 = 0.8 AA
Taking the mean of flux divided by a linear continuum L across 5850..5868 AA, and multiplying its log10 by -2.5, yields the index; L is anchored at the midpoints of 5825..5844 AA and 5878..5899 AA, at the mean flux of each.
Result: -0.05 mag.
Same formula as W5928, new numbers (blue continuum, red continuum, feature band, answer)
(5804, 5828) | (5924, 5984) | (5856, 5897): 3.6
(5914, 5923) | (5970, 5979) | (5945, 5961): 0.5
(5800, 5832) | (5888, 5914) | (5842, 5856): -0.8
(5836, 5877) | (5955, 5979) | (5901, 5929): 0.9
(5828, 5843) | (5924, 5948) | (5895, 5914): 1.4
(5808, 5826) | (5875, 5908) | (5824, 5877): -2.9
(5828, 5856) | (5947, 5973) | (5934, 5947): 0.3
